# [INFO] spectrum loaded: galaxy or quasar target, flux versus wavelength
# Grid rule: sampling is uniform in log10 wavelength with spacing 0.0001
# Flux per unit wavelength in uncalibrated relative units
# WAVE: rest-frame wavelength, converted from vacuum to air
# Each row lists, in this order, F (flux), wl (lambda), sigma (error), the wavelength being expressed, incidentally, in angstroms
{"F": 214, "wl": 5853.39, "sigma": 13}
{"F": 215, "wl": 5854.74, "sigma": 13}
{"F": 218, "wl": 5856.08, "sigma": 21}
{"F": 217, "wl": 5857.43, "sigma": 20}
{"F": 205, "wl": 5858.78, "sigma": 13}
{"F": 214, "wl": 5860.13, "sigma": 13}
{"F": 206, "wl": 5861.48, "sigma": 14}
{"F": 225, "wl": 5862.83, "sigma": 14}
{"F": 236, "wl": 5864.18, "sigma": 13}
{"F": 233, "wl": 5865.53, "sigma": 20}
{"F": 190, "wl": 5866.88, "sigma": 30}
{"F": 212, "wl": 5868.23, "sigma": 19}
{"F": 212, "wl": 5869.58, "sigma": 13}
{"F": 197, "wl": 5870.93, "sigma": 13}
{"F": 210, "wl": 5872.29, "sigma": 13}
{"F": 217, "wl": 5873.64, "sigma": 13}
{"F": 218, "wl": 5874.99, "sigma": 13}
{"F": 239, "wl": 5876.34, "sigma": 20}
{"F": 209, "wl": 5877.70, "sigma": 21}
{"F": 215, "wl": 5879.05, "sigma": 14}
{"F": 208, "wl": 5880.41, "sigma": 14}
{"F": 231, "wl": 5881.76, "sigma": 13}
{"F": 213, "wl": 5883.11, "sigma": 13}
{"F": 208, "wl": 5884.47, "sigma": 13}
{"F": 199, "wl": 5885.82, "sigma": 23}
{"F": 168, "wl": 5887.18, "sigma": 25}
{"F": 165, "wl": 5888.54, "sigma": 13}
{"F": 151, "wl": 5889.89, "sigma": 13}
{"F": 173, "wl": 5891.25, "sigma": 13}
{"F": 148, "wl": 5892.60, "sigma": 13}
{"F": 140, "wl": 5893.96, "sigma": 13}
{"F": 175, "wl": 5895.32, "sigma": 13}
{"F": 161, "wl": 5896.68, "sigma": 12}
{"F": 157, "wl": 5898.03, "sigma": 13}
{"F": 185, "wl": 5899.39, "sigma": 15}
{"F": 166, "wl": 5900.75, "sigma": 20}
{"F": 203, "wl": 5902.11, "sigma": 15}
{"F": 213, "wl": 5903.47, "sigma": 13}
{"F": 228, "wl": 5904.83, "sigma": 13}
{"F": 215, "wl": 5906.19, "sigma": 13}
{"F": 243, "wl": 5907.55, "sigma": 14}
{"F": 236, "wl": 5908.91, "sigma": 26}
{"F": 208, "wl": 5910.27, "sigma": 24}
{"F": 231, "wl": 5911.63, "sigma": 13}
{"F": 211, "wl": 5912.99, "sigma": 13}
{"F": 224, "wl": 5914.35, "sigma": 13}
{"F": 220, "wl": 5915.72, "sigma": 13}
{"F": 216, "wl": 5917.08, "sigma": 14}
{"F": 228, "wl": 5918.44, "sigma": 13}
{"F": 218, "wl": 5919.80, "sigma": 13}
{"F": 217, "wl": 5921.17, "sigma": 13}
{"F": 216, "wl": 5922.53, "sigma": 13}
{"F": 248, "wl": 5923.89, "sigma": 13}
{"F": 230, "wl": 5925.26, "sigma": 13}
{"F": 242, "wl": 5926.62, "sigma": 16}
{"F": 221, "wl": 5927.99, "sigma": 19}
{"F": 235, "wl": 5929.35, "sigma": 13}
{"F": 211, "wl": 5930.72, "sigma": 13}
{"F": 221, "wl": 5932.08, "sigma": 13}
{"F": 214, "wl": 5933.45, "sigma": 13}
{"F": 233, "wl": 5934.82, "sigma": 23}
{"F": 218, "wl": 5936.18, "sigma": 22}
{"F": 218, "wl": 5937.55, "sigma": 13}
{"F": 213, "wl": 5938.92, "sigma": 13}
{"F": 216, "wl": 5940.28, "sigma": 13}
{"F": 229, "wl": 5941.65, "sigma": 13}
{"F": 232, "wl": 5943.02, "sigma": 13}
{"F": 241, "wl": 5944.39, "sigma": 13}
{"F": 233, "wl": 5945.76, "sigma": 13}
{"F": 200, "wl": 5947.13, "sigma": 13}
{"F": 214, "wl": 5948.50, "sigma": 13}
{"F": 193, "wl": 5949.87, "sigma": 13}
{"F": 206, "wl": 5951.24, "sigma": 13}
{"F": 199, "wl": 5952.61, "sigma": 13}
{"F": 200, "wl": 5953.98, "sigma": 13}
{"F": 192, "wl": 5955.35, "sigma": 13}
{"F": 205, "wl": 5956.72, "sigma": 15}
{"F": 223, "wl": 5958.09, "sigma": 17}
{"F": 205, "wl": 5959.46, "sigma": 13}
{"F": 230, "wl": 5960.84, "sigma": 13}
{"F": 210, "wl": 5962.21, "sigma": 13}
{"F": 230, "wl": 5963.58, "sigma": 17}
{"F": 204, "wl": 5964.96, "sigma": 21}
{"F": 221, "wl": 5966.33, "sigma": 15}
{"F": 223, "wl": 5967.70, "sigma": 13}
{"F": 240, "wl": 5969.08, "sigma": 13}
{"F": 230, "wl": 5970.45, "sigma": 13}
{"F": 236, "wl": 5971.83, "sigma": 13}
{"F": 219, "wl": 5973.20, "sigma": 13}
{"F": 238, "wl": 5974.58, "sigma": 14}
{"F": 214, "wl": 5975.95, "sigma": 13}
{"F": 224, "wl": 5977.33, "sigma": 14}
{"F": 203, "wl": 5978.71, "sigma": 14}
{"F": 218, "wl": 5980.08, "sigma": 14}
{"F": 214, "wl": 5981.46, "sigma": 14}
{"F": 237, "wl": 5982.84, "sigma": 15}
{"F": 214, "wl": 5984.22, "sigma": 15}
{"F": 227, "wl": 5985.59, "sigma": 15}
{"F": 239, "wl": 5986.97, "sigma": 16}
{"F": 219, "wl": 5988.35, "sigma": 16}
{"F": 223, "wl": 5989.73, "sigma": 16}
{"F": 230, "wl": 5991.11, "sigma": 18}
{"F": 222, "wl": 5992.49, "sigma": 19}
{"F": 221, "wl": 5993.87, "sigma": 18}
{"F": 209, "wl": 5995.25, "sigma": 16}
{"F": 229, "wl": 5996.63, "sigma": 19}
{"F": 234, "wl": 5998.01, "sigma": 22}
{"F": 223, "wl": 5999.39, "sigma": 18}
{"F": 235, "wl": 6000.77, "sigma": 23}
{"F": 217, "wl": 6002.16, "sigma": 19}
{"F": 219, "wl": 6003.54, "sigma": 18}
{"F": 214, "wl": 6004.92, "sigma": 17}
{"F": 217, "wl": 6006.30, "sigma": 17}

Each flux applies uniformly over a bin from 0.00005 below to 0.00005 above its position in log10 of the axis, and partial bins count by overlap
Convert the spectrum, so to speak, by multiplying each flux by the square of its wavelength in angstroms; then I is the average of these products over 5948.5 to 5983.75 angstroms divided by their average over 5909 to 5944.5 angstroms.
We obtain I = 0.98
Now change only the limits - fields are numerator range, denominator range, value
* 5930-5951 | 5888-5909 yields 1.21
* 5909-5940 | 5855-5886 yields 1.06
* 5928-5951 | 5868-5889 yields 1.08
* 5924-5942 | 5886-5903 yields 1.35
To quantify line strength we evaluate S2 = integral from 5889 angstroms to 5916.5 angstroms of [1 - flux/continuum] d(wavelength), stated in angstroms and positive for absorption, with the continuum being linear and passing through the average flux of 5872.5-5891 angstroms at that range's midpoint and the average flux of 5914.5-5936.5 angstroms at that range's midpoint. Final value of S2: 2.5 angstroms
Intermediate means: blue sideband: 203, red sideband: 224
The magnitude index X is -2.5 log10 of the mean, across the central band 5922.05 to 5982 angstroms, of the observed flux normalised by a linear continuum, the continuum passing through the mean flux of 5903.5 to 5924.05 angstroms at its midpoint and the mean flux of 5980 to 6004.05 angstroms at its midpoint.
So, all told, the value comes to 0.02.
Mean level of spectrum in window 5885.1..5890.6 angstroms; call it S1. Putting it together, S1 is 171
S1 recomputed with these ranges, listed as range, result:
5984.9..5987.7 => 233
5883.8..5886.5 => 204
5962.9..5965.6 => 217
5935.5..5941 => 216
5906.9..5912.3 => 230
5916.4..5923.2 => 219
